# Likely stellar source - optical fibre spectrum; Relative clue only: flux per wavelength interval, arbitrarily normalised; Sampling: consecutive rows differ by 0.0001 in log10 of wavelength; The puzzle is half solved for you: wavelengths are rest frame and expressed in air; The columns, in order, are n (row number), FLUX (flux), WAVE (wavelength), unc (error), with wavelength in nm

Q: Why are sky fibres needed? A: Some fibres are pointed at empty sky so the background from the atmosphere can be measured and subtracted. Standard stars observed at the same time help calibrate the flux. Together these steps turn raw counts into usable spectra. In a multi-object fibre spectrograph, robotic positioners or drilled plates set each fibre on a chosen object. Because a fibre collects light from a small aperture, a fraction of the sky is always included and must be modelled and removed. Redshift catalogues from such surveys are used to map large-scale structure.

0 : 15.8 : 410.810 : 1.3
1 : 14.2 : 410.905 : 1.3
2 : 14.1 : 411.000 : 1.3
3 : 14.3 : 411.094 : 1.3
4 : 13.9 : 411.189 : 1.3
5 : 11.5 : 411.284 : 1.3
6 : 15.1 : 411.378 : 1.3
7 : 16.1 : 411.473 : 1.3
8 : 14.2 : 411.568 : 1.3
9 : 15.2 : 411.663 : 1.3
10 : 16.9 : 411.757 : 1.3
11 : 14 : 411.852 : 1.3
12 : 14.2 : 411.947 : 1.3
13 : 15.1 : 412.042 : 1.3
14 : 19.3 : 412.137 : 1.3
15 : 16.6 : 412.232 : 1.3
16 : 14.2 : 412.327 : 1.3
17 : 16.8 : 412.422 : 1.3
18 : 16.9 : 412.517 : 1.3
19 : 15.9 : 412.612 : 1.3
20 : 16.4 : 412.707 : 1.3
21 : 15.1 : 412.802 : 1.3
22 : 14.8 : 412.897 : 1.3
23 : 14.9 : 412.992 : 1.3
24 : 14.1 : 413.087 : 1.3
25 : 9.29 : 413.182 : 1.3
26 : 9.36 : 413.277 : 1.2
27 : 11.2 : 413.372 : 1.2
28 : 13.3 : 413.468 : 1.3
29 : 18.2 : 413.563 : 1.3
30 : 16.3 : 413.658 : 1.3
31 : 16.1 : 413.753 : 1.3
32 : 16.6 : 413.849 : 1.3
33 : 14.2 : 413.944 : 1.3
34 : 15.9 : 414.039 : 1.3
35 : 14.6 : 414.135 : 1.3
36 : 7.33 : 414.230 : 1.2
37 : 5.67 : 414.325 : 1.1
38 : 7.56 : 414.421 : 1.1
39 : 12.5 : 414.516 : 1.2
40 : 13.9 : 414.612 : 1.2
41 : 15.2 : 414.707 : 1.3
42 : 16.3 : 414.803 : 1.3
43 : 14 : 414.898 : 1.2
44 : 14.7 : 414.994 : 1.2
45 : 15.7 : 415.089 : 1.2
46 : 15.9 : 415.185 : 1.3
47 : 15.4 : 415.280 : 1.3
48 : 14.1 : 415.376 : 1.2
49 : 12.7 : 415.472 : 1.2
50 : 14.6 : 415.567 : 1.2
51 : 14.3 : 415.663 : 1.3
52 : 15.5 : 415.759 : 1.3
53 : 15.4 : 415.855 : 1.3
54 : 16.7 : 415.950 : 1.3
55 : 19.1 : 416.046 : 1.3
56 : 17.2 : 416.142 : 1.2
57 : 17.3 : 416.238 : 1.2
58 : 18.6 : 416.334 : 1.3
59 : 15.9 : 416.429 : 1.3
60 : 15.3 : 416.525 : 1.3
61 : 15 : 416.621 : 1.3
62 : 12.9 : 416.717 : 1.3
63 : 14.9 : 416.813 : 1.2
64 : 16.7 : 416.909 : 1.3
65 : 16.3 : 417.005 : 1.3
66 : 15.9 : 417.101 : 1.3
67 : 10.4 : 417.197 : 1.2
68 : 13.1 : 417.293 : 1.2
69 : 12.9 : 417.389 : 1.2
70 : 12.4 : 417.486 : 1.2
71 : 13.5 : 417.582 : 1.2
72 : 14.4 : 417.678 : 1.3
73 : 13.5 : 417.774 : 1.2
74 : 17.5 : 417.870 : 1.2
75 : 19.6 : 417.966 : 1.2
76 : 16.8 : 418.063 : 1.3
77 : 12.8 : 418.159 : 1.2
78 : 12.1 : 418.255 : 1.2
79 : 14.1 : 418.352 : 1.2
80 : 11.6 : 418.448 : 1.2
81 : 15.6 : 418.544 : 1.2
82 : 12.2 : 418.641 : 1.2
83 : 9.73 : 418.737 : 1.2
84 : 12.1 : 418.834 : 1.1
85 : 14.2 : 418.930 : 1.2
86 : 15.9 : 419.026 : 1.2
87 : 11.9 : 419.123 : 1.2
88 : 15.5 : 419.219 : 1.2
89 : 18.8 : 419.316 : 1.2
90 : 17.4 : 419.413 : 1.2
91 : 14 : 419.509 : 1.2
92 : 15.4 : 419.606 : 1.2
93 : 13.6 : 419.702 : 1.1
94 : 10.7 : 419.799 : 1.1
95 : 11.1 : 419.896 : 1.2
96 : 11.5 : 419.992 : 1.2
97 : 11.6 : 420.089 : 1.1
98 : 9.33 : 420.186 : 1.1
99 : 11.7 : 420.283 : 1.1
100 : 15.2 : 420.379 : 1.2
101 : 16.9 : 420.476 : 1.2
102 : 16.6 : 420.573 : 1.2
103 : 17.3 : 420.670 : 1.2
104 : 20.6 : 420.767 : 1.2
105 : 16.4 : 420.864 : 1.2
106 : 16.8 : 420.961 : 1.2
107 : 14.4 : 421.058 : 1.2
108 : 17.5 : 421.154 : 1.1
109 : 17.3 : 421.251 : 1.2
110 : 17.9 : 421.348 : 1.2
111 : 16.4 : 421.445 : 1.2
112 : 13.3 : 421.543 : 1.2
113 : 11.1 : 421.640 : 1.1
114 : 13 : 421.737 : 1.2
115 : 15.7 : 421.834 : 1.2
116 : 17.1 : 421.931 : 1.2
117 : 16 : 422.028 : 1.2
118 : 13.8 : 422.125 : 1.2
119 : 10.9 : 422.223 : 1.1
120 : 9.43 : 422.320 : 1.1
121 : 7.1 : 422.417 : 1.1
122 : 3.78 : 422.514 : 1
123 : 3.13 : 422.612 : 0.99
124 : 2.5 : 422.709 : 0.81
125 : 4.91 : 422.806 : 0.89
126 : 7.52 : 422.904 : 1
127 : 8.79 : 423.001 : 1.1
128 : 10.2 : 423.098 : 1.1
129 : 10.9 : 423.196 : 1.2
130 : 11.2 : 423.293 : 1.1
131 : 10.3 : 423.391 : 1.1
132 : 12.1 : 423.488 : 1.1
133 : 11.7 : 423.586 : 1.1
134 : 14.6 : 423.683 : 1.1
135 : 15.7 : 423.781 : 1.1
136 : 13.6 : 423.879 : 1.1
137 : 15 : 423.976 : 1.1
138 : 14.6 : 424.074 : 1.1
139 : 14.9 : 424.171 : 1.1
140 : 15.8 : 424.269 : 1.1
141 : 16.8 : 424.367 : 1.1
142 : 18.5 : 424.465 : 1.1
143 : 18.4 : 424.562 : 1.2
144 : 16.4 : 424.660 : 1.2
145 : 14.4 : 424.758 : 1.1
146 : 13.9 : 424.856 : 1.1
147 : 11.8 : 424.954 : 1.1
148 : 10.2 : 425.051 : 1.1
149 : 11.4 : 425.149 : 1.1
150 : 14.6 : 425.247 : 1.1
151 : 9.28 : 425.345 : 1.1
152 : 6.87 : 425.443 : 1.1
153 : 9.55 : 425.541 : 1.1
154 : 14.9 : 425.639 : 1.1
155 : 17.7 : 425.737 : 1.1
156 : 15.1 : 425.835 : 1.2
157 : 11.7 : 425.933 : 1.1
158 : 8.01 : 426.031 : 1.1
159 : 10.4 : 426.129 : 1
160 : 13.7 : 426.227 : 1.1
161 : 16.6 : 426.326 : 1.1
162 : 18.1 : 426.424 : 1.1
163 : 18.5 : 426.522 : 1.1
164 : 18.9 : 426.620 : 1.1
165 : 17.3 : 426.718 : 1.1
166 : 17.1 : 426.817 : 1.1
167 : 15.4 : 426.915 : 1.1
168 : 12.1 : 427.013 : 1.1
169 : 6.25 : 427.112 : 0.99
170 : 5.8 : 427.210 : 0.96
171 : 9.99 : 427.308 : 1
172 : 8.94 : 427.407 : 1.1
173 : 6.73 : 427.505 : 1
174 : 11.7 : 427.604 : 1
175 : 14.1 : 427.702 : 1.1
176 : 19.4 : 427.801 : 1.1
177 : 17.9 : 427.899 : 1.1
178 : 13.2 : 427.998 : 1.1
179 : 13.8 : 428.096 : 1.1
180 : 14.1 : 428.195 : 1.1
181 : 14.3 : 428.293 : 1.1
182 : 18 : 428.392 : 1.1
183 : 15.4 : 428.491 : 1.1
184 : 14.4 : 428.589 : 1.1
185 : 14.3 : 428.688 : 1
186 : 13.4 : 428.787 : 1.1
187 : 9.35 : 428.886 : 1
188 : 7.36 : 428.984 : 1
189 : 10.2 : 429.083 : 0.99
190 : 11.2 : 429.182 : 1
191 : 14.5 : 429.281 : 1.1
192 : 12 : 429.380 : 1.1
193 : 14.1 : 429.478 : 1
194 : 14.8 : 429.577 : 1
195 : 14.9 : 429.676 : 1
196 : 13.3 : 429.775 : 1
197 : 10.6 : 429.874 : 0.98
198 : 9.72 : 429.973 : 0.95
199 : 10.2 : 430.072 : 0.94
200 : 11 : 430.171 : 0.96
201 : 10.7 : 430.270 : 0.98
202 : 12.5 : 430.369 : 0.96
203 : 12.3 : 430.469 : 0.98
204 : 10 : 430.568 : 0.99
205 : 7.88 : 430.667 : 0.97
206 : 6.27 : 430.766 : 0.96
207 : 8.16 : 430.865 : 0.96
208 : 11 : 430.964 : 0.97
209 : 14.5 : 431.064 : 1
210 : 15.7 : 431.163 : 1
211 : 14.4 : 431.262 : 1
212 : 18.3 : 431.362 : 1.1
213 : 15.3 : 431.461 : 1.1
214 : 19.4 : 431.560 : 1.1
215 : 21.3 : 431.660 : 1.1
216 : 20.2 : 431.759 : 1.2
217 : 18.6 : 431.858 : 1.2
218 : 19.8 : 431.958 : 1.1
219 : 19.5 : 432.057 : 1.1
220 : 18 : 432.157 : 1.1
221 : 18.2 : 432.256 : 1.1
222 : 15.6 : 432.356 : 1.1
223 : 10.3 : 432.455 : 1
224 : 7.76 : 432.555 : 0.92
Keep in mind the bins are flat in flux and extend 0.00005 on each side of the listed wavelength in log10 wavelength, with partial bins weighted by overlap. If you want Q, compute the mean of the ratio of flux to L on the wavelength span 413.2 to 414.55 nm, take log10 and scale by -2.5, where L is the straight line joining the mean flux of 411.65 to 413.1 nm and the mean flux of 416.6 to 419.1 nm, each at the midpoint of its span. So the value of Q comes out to 0.20 mag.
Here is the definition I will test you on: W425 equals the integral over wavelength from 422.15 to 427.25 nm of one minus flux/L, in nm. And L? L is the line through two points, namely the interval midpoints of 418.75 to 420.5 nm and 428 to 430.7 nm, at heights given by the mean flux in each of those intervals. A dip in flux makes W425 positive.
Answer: 0.26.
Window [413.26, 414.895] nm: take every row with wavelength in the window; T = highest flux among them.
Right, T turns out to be 18.2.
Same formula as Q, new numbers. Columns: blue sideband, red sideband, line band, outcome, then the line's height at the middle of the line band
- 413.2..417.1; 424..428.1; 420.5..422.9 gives 0.08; 14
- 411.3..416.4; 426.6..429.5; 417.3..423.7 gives 0.07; 13.9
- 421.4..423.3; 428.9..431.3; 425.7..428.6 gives -0.24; 11.1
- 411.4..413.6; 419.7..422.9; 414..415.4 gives 0.09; 14.3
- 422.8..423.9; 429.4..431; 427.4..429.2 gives -0.18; 11.1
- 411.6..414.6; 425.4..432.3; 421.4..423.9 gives 0.25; 13.8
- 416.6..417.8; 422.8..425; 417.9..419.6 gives -0.05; 13.8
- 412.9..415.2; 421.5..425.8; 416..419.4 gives -0.14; 12.9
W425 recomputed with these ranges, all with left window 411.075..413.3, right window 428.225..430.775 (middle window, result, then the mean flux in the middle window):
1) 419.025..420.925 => -0.132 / 14.5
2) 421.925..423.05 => 0.409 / 8.43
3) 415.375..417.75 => -0.144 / 15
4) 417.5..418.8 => -0.013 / 14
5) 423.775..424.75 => -0.224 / 15.9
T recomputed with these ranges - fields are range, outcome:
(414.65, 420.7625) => 19.6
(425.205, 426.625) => 18.9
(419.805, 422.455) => 20.6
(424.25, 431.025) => 19.4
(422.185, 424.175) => 15.7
